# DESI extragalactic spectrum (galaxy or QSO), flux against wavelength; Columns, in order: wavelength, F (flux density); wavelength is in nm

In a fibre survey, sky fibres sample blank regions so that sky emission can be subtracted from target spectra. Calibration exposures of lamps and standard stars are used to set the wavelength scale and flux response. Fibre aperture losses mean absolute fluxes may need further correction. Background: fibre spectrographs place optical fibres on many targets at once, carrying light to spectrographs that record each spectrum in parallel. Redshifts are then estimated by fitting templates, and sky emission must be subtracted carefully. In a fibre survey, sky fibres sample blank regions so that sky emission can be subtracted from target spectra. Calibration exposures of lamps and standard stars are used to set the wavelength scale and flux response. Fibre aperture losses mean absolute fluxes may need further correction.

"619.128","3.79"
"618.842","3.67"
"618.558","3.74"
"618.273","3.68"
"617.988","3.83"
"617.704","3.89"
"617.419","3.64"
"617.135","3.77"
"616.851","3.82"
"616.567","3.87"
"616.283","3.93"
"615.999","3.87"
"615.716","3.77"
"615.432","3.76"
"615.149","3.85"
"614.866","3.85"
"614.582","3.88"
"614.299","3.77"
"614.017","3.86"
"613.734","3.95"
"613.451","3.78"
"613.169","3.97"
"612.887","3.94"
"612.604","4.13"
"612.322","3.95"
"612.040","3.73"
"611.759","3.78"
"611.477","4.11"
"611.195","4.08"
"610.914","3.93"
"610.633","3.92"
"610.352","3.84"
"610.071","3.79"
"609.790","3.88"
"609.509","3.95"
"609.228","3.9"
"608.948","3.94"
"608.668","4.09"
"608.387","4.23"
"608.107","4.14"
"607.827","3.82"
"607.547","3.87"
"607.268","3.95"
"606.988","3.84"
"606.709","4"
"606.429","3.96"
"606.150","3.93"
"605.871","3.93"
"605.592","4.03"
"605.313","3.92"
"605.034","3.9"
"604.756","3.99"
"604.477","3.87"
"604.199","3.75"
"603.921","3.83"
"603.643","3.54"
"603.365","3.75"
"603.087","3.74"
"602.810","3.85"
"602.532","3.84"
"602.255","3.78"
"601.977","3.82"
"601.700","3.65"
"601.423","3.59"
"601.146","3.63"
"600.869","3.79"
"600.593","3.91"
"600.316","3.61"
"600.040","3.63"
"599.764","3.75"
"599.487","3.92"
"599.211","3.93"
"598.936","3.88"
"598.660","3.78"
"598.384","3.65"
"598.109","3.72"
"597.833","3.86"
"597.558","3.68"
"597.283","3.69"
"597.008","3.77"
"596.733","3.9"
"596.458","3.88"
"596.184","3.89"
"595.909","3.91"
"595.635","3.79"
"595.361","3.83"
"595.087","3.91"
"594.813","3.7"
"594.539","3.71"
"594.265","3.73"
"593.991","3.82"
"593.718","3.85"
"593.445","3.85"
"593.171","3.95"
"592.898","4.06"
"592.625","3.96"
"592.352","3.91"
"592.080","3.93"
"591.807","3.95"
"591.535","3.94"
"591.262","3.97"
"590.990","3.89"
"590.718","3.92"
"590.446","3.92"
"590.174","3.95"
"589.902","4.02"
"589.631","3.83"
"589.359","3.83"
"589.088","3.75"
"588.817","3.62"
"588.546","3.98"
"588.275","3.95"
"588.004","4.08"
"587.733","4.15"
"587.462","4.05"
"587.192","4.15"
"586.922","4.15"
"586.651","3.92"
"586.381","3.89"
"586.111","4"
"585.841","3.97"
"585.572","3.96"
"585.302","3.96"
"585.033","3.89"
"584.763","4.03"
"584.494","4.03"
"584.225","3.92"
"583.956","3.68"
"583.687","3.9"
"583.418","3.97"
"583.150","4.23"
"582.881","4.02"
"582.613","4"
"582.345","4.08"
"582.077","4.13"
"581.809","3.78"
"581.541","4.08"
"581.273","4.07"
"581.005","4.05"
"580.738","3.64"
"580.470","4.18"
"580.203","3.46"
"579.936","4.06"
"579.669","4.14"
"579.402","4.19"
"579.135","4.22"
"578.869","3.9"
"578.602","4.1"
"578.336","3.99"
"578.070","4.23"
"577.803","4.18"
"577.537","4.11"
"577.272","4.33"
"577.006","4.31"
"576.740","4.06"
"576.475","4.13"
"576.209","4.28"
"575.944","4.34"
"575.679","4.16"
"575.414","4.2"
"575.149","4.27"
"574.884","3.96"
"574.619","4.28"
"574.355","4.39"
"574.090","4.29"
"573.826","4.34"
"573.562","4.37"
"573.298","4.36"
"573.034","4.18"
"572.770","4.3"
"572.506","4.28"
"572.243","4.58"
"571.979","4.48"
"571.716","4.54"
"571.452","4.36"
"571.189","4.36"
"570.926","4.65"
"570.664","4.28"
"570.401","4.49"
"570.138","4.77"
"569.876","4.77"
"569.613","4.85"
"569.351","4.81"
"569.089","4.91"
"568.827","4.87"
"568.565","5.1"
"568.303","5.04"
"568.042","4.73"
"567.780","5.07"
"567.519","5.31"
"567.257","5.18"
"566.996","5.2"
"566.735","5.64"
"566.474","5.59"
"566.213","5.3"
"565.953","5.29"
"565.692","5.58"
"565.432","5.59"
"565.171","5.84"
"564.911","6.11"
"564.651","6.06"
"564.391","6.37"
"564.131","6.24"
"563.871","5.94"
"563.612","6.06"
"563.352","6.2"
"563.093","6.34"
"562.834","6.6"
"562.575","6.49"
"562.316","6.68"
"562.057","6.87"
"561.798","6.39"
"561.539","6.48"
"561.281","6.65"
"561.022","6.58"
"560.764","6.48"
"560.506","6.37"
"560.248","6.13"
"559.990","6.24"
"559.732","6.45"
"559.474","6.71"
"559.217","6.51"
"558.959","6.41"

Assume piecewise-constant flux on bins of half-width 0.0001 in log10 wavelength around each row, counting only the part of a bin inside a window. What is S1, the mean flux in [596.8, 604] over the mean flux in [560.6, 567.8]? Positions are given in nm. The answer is 0.62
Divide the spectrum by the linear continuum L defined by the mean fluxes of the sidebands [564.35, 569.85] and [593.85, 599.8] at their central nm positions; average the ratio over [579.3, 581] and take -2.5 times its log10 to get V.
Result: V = 0.18 mag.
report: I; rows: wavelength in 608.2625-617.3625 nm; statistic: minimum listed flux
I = 3.73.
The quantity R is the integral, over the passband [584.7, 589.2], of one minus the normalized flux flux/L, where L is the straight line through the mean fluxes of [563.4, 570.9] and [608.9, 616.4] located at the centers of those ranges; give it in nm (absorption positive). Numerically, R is 0.70 nm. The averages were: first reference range 5.32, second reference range 3.89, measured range 3.97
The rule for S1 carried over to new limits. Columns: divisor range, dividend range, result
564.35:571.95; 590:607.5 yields 0.75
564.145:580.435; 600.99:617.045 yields 0.83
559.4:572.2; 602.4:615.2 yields 0.70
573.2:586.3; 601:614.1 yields 0.95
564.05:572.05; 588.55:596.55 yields 0.75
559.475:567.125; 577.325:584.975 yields 0.65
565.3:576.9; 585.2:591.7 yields 0.85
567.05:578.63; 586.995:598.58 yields 0.87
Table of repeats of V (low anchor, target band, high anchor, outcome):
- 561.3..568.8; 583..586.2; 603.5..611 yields 0.24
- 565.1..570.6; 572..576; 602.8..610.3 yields 0.15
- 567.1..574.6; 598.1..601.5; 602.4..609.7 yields 0.08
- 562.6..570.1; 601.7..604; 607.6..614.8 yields 0.13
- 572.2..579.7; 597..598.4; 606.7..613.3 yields 0.09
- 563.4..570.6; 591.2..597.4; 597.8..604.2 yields 0.06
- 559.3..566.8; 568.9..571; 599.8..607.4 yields 0.23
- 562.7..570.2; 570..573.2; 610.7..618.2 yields 0.20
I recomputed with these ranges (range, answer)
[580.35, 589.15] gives 3.62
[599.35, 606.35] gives 3.54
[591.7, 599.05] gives 3.65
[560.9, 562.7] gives 6.39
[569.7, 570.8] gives 4.28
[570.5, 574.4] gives 4.18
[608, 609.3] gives 3.9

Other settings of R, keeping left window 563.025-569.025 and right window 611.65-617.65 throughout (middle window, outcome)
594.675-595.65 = 0.16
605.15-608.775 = 0.13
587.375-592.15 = 0.81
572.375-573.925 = 0.30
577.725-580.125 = 0.48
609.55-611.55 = 0.03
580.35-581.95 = 0.34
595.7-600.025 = 0.62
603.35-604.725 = 0.15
